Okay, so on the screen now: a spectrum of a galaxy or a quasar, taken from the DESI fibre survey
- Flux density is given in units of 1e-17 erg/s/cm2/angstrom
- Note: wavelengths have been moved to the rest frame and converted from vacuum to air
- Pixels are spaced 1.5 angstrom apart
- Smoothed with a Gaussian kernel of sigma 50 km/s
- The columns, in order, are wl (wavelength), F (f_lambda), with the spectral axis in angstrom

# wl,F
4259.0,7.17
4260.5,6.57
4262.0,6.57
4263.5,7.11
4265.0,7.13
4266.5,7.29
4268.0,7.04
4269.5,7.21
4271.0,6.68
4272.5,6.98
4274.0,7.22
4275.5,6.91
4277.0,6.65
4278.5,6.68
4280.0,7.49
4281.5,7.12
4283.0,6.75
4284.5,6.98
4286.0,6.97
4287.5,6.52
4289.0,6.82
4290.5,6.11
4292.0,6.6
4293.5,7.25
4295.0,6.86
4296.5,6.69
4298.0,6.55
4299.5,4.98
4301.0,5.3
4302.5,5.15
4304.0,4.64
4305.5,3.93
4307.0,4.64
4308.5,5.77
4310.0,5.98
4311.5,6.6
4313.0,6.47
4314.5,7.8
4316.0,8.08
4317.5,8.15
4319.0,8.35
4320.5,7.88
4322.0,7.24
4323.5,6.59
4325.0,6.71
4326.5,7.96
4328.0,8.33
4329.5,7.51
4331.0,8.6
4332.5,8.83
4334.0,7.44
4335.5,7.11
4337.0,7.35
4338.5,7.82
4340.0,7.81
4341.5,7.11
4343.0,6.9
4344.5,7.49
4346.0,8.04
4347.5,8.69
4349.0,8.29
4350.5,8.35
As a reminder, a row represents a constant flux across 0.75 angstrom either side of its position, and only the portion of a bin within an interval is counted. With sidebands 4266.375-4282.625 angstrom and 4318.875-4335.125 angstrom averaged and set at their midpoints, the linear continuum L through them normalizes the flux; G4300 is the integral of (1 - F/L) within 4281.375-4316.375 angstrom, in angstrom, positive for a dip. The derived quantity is 5.2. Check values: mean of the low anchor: 7.01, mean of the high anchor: 7.73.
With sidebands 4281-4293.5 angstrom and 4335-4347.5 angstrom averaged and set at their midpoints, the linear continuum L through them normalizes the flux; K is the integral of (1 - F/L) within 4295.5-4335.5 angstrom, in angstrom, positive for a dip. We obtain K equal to 2.2 angstrom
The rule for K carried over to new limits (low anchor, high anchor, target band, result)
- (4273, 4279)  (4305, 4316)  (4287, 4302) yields 0.3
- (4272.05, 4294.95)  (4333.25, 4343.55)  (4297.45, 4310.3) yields 3.4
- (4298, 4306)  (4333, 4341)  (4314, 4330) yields -3.2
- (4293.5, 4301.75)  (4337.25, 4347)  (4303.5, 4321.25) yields 0.3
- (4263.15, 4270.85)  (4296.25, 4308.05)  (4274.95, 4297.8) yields -3.0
